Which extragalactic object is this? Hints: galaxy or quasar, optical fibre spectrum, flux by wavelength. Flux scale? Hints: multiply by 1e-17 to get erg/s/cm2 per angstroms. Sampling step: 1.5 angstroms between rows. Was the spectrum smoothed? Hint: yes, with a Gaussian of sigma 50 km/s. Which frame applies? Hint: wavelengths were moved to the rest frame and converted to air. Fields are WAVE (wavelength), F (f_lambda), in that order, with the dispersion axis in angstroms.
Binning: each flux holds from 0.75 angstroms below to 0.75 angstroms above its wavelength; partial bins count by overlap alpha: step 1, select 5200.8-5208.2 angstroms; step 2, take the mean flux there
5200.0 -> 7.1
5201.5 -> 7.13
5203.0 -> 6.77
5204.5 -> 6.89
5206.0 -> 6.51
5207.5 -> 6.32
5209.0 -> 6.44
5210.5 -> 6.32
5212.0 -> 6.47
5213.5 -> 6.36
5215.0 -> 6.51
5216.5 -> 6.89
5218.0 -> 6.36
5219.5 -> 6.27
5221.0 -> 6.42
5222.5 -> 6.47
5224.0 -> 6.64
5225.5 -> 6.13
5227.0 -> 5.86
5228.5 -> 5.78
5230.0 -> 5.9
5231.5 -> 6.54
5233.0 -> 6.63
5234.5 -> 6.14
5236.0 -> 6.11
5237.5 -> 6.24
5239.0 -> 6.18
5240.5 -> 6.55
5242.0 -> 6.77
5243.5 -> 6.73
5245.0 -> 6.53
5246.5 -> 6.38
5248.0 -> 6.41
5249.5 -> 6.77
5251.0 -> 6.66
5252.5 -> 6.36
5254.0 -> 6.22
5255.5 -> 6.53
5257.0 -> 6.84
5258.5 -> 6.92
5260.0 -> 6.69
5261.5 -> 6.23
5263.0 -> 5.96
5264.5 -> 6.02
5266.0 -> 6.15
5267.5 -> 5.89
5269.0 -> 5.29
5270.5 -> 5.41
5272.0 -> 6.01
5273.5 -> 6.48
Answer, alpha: 6.72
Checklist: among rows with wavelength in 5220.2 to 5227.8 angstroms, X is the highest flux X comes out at 6.64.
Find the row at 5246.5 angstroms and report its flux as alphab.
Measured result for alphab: 6.38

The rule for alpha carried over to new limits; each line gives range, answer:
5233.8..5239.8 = 6.17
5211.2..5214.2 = 6.41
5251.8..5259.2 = 6.57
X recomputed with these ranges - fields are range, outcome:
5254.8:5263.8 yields 6.92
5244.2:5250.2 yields 6.77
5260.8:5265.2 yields 6.23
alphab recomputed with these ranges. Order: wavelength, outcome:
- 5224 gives 6.64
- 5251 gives 6.66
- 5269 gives 5.29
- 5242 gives 6.77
